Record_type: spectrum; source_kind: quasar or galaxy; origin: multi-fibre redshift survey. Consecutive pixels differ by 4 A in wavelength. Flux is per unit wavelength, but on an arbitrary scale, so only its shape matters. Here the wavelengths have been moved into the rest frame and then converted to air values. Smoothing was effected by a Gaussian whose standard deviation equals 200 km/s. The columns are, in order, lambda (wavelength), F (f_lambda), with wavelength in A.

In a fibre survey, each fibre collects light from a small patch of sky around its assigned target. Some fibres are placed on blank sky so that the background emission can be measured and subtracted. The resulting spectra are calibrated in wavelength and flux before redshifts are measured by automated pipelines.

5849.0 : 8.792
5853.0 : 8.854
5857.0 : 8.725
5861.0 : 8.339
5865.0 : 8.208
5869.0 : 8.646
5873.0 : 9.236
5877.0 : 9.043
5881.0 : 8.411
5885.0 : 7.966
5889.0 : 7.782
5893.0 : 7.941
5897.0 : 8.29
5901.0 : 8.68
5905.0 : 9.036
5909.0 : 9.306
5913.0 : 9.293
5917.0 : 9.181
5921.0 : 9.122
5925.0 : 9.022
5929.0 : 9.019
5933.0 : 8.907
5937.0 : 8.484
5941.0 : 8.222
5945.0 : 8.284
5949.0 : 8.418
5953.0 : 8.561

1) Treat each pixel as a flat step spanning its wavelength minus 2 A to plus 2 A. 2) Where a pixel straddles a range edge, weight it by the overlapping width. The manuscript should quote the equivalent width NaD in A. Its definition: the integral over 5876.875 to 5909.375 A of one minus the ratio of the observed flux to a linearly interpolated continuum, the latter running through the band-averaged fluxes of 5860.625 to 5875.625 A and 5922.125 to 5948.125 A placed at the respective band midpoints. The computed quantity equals 0.88 A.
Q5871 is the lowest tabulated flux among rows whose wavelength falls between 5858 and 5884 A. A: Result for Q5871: 8.208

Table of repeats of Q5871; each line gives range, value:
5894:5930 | 8.29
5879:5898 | 7.782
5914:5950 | 8.222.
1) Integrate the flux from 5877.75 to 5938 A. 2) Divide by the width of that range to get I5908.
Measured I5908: 8.71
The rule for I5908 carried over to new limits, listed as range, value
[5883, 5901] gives 8.07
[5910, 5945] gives 8.88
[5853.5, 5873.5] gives 8.6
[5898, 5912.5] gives 8.99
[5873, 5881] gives 8.93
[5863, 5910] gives 8.53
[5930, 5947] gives 8.51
